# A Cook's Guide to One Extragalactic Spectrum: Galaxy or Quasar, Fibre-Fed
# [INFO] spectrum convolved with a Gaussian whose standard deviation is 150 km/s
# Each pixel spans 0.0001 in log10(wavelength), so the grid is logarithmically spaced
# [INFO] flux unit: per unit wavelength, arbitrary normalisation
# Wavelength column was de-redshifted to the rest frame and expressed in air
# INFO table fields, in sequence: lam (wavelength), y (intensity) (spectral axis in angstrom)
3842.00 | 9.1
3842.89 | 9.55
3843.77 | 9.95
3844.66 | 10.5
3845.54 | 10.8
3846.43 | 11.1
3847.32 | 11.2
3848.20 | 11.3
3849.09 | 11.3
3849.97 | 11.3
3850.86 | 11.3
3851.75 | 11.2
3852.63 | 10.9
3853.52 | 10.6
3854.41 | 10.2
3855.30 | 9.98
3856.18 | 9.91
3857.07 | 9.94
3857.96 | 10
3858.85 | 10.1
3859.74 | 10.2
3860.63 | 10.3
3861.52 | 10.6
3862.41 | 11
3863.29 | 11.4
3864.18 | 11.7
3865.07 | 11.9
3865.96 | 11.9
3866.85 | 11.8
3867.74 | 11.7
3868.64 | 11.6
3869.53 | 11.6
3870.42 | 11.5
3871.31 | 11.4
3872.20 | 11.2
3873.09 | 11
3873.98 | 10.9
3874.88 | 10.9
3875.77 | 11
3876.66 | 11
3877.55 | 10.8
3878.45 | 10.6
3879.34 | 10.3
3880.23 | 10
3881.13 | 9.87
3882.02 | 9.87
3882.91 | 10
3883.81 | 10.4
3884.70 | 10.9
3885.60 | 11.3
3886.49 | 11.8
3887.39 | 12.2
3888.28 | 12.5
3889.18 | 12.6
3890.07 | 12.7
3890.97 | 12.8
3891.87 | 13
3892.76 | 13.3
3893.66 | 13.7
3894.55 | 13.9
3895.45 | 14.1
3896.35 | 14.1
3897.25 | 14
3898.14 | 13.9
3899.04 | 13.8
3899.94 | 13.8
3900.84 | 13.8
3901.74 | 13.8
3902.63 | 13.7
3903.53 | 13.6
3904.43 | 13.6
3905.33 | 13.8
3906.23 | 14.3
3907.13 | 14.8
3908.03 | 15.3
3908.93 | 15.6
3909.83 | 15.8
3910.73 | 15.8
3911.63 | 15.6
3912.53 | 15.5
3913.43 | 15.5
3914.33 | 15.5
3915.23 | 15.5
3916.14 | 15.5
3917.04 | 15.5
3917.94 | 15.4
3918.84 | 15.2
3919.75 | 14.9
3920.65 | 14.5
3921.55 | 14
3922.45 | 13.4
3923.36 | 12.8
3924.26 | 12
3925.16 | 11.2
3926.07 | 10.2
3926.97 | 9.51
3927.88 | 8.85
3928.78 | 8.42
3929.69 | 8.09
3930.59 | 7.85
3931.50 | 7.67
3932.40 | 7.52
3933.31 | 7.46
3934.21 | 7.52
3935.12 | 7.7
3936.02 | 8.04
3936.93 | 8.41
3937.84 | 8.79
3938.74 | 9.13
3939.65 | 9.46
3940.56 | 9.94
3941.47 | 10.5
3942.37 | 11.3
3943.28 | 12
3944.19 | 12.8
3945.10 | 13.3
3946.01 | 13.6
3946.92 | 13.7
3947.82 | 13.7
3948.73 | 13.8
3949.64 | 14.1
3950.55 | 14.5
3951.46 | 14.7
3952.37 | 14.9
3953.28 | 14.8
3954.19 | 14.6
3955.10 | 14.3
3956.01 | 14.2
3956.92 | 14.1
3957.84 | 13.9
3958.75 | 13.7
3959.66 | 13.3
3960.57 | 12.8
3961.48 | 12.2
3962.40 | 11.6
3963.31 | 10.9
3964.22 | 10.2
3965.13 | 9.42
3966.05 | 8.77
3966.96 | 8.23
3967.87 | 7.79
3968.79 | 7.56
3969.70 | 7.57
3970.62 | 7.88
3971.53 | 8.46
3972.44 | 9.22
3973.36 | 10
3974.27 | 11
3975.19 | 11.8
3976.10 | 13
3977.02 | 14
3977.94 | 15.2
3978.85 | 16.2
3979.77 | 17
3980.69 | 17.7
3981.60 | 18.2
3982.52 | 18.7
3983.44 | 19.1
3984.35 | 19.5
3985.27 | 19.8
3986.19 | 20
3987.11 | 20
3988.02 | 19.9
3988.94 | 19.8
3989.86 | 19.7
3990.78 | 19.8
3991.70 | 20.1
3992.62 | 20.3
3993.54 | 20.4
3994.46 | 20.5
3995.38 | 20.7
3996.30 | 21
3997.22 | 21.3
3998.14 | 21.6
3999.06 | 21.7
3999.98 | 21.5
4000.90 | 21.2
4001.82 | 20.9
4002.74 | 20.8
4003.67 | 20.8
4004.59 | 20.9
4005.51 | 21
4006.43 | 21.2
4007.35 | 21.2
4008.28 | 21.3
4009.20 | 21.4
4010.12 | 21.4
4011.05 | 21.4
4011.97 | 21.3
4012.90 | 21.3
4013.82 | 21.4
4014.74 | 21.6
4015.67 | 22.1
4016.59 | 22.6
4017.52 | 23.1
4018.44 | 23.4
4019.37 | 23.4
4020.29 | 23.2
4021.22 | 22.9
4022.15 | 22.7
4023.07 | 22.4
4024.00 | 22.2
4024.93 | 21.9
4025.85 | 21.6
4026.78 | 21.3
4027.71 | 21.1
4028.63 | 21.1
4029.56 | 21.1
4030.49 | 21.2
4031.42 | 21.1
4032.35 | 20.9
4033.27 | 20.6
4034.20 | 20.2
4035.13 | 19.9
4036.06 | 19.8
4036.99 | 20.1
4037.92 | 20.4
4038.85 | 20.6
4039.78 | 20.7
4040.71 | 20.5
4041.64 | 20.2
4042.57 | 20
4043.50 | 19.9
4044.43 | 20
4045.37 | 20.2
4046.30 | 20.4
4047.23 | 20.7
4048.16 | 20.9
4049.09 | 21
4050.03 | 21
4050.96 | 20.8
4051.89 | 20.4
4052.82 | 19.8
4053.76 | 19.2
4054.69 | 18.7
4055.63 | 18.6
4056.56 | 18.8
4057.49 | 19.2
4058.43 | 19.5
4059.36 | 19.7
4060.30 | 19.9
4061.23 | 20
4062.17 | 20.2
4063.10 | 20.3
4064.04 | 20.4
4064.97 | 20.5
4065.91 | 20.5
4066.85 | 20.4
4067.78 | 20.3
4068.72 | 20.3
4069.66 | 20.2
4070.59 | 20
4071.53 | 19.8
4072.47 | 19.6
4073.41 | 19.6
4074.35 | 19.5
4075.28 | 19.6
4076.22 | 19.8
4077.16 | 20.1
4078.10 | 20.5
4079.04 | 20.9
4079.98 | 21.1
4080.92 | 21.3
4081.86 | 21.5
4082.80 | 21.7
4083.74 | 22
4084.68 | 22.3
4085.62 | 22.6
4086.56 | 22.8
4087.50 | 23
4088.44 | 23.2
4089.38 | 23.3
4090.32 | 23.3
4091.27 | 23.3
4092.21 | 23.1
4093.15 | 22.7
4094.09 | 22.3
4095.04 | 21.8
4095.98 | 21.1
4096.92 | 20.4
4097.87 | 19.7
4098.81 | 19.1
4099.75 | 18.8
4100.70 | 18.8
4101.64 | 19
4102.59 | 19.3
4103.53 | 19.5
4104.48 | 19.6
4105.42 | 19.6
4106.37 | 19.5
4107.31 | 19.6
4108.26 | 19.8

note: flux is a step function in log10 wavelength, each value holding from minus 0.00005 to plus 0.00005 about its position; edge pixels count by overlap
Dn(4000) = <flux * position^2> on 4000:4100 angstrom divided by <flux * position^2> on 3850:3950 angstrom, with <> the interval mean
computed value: 1.90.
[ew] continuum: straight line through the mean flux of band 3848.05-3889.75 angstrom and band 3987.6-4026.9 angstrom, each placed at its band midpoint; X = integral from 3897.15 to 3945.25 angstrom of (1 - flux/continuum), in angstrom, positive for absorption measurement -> 7.77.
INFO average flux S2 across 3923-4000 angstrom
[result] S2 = 13.5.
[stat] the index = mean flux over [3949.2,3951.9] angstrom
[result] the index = 14.4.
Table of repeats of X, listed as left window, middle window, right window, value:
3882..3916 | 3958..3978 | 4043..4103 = 7.0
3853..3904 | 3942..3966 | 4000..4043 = 5.2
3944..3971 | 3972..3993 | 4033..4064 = -3.6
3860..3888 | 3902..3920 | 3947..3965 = -4.3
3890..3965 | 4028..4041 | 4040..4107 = -1.5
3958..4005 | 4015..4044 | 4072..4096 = -4.3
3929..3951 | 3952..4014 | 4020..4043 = -3.7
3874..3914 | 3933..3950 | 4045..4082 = 4.7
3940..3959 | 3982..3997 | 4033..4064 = -3.6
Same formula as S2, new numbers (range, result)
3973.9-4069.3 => 20.2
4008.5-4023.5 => 22.2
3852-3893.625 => 11.1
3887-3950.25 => 12.6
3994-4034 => 21.6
